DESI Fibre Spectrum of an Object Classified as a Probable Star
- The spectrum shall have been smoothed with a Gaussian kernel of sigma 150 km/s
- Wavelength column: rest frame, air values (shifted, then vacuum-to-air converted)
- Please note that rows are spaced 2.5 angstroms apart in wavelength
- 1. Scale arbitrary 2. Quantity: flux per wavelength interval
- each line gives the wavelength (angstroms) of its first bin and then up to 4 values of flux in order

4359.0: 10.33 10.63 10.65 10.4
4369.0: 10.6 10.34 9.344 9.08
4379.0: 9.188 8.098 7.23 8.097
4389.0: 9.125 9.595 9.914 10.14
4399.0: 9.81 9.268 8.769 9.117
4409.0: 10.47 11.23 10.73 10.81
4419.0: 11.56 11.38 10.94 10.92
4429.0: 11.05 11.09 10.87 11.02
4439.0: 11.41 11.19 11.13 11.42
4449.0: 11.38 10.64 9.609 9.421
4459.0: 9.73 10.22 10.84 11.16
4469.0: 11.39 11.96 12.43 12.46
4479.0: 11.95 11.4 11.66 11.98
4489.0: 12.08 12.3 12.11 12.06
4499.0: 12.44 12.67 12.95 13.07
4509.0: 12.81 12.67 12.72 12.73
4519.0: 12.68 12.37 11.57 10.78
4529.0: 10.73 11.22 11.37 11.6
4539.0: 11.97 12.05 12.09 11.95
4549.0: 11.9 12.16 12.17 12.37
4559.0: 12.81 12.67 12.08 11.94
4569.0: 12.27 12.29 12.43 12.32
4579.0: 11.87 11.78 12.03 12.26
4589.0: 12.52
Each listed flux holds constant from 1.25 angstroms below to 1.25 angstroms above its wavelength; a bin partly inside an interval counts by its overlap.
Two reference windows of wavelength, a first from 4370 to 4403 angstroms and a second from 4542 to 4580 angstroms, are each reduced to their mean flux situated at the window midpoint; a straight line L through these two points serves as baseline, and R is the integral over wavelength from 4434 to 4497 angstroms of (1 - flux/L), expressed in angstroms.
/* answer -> -4.4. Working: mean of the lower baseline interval 9.18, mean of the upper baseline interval 12.2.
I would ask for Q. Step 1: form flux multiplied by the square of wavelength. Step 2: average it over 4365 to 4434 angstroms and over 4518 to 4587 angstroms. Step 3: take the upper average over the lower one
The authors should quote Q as 1.29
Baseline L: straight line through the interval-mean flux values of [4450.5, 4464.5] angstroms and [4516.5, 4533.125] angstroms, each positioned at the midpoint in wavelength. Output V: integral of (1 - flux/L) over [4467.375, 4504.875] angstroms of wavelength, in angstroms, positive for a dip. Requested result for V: -4.9 angstroms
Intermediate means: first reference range 10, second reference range 11.6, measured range 12.1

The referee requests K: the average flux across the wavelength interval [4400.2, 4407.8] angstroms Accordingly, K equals 9.07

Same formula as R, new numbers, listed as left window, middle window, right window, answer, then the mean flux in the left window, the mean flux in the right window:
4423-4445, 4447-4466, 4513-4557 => 1.5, 11.1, 11.9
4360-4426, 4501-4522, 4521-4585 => -2.5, 9.88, 11.9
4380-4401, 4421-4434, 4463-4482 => -1.0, 9.01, 11.7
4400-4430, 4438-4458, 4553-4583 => 0.2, 10.5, 12.2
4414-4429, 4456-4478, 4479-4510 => 1.3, 11.1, 12.3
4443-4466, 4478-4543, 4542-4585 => -4.1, 10.5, 12.2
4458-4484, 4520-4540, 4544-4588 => 0.7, 11.4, 12.2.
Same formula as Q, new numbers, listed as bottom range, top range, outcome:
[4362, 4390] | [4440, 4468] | 1.18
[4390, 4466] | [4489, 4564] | 1.21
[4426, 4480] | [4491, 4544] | 1.13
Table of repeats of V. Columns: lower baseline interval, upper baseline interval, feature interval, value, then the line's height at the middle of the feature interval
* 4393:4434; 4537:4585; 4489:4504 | -1.2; 11.4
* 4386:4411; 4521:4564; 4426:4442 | -1.6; 10.1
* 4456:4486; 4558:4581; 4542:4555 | 0.0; 12.1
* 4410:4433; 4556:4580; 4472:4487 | -0.5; 11.6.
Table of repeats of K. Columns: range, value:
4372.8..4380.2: 9.2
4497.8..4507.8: 12.8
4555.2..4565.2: 12.5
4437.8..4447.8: 11.3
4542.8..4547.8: 12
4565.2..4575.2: 12.2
